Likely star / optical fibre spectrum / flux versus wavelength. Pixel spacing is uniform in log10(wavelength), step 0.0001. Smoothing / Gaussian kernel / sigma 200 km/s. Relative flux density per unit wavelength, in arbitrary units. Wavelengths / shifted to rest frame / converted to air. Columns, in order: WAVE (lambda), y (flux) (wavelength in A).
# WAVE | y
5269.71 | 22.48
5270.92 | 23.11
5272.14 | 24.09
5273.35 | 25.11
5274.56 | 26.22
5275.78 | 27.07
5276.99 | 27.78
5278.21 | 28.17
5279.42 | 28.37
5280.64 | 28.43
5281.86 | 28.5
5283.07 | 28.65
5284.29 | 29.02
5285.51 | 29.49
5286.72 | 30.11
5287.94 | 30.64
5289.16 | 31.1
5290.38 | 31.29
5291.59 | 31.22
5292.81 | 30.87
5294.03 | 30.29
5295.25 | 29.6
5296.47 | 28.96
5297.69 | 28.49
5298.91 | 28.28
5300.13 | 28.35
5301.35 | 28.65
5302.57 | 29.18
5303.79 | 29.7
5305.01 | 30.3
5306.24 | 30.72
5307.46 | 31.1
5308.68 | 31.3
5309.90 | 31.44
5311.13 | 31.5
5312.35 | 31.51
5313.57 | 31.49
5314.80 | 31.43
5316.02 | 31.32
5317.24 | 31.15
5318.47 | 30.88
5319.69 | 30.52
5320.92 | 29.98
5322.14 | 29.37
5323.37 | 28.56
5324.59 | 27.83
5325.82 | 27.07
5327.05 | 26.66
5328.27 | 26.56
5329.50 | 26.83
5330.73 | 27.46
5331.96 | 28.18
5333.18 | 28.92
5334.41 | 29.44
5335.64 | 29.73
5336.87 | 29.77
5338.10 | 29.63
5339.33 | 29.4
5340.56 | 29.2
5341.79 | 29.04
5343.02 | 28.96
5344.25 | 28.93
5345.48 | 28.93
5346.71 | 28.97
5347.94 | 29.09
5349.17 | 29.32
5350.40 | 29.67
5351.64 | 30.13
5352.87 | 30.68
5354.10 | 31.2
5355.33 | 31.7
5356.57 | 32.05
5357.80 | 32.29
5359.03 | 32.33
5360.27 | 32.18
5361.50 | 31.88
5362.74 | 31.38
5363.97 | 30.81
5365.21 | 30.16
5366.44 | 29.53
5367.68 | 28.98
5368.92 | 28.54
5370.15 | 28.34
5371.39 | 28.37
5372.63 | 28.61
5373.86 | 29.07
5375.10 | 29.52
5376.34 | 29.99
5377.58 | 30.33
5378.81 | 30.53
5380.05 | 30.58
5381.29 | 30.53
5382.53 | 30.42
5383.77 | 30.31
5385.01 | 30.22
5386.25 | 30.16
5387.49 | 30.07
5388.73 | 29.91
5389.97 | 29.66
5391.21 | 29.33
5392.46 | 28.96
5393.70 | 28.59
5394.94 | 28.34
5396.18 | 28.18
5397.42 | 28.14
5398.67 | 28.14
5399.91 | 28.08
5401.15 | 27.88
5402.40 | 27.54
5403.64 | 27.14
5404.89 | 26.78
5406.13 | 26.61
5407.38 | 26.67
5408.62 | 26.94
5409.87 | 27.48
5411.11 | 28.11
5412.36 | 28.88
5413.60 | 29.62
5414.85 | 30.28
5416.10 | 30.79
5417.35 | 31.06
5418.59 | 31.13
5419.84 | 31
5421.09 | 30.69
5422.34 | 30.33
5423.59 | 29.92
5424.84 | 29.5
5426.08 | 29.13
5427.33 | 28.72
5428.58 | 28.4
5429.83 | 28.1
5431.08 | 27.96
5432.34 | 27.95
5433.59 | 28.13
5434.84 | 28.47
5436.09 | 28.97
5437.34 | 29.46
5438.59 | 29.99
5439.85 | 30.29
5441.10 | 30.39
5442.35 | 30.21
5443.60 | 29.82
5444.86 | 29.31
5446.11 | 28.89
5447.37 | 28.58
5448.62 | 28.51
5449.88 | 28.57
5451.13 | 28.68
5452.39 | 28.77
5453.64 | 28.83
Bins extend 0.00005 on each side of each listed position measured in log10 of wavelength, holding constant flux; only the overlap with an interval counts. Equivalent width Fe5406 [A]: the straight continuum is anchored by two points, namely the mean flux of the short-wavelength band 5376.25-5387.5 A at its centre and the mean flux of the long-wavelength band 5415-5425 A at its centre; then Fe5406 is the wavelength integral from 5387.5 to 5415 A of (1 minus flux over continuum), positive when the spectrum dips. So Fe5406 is 2.0 A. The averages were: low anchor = 30.4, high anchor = 30.6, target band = 28.2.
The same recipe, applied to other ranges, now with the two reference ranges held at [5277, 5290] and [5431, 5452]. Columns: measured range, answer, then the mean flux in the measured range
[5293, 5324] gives -1.1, 30.2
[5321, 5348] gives 0.5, 28.6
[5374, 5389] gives -0.5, 30.2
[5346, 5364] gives -1.1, 30.9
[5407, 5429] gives -0.2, 29.4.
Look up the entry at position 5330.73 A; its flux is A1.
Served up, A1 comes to 27.46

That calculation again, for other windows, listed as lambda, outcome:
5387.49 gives 30.07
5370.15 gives 28.34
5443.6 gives 29.82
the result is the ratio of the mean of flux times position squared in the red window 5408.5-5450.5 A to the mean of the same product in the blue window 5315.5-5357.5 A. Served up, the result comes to 1.03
